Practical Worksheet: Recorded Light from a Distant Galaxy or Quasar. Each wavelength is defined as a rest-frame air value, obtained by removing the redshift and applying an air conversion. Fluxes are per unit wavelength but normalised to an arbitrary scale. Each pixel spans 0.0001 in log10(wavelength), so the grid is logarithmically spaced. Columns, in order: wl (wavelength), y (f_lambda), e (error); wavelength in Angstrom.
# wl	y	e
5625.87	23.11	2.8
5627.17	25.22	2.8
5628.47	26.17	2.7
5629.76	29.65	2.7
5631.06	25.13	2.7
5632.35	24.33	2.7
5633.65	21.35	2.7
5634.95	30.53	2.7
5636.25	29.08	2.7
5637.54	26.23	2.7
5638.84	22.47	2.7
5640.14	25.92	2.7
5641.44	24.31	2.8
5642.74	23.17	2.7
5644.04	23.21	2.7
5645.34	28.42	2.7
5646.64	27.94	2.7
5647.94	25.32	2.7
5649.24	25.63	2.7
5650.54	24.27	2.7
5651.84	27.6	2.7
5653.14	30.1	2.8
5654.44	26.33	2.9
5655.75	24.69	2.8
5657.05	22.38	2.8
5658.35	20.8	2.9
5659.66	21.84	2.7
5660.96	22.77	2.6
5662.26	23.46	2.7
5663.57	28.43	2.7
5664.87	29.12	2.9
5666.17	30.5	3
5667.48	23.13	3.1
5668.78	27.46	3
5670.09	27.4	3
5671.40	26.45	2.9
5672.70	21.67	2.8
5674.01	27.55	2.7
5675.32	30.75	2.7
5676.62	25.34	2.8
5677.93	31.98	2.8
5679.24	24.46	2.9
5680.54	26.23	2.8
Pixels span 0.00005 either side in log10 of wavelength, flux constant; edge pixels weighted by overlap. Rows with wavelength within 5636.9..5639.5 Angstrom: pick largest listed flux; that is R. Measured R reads 26.23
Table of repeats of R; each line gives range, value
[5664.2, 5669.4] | 30.5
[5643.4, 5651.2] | 28.42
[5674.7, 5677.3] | 30.75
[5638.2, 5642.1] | 25.92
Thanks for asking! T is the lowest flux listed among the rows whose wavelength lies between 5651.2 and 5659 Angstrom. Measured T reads 20.8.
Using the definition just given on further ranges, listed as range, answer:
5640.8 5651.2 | 23.17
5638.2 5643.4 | 22.47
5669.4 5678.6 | 21.67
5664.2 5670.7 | 23.13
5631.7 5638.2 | 21.35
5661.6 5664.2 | 23.46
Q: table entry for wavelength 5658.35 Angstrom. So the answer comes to 20.8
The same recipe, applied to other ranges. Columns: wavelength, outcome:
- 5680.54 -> 26.23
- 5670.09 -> 27.4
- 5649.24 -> 25.63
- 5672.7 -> 21.67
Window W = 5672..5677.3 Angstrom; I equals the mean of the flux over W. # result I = 26.4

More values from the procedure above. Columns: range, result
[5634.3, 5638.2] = 28.6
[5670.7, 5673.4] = 24.2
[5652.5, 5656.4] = 27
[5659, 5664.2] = 24.1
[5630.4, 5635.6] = 25.3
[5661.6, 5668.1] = 26.9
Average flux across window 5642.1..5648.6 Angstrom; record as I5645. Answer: 25.6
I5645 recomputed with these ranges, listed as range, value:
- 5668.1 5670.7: 27.4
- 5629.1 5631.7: 27.4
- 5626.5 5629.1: 25.6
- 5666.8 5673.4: 25.2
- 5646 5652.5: 26.2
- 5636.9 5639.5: 24.3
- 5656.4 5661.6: 21.9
